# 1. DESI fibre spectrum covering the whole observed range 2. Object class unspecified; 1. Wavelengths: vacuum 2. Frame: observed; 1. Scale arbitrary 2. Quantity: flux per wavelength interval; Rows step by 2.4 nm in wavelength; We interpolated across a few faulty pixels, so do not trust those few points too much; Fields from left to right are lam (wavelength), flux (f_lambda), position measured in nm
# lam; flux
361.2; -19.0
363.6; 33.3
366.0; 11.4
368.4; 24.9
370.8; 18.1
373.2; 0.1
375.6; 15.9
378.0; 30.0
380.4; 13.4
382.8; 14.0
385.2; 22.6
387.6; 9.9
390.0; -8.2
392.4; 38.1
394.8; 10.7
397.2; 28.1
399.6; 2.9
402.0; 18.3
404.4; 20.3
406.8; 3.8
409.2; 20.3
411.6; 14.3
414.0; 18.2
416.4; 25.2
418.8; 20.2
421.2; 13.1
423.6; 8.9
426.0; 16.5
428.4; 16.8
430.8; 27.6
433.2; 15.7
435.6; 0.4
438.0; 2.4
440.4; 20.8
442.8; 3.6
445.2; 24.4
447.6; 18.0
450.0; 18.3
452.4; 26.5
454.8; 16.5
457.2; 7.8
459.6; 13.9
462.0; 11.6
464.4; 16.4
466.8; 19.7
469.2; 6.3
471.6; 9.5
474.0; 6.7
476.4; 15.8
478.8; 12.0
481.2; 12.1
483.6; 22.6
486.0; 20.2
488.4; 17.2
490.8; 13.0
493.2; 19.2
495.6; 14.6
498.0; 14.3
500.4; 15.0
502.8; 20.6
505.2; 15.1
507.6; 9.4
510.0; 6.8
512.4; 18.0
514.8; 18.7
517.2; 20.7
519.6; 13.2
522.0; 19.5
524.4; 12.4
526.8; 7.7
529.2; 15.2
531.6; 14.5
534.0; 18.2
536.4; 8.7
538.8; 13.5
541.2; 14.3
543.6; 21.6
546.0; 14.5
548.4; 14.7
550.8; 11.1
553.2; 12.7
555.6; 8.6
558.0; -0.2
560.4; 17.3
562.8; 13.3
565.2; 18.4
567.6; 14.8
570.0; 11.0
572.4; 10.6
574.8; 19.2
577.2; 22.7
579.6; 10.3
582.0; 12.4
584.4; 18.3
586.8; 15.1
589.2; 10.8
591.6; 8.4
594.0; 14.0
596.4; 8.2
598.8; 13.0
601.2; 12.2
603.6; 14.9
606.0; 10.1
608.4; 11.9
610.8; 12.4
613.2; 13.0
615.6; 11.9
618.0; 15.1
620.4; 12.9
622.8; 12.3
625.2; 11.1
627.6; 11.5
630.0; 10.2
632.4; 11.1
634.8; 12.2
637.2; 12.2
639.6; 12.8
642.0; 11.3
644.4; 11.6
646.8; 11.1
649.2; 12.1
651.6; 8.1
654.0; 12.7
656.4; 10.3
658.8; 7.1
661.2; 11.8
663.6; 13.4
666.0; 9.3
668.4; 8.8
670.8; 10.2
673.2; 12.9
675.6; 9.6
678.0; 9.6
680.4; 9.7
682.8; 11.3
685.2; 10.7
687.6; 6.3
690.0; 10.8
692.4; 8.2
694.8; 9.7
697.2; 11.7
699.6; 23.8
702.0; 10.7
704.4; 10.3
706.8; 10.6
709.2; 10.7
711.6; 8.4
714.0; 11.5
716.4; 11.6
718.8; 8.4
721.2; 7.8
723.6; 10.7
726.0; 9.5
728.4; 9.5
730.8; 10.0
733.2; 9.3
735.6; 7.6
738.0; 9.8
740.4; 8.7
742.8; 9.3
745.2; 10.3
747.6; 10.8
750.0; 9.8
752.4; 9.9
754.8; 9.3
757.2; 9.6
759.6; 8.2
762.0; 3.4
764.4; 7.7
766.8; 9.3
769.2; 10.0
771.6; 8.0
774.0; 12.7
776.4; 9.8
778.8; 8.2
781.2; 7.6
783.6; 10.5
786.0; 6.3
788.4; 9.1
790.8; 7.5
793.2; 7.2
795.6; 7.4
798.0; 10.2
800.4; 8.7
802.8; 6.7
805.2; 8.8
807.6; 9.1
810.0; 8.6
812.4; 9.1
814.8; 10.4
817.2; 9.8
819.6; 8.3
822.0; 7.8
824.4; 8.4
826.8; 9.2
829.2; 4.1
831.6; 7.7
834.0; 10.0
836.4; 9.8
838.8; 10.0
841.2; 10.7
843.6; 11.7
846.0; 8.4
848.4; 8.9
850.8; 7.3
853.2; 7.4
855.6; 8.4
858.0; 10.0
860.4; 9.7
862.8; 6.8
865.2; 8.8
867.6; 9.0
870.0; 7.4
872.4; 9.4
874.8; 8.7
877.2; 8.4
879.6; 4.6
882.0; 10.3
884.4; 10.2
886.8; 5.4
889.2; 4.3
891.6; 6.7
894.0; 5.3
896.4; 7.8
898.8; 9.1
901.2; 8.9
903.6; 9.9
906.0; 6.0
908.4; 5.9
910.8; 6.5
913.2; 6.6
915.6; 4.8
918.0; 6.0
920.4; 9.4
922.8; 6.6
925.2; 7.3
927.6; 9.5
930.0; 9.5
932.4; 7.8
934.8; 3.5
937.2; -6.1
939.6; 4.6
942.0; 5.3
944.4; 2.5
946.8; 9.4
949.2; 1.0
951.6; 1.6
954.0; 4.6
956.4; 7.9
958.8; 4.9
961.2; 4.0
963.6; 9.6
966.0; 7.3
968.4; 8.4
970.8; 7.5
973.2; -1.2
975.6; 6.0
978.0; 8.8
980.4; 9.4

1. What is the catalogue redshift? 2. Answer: 0.06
